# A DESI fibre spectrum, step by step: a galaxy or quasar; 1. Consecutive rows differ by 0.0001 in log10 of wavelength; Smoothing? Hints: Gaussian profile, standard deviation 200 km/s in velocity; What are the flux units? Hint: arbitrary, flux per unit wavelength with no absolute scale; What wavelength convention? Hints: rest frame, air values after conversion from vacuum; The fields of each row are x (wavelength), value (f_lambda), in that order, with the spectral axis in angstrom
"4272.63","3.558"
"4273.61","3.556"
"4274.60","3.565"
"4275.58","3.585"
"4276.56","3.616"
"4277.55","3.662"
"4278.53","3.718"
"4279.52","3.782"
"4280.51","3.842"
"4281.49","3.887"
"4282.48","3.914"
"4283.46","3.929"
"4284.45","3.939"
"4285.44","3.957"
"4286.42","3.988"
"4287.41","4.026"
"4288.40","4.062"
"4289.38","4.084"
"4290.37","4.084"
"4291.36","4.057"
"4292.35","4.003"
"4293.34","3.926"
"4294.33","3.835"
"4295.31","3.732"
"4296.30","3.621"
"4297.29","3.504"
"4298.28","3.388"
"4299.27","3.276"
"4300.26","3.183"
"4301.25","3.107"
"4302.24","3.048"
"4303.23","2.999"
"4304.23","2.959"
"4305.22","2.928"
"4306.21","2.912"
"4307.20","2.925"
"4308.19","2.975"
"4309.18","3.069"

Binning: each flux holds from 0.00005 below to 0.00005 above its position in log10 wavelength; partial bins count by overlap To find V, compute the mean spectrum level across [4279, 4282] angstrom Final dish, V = 3.83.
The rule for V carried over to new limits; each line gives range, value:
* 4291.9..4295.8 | 3.88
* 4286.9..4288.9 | 4.05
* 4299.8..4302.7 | 3.11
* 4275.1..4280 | 3.67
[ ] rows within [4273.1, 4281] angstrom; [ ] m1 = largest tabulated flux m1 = 3.842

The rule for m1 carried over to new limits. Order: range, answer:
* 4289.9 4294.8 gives 4.084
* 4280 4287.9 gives 4.026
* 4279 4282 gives 3.887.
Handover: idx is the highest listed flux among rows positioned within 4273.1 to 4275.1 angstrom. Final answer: 3.565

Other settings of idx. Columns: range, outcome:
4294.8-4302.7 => 3.732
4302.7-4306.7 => 2.999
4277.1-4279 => 3.718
